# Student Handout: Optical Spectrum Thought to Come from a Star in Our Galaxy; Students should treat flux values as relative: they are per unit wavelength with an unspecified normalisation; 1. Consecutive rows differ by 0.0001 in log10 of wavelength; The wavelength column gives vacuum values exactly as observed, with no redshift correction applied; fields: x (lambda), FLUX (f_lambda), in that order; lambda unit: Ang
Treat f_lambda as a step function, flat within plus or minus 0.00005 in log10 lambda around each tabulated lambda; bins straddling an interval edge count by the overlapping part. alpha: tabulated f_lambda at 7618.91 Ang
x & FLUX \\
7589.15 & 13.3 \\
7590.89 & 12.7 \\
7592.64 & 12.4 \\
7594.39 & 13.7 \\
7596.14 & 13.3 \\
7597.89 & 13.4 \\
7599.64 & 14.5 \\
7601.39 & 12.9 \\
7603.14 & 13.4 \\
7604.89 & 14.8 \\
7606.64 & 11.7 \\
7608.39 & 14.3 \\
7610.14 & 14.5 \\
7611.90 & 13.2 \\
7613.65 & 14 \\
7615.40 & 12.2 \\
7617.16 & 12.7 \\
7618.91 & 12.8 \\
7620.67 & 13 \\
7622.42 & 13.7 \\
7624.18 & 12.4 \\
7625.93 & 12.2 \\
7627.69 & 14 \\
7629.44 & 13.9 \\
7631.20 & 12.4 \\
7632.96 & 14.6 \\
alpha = 12.8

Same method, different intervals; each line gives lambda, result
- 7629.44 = 13.9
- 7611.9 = 13.2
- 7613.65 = 14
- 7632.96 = 14.6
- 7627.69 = 14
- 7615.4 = 12.2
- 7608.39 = 14.3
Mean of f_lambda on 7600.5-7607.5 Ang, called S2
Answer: 13.2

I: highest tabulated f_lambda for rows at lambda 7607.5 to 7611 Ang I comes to 14.5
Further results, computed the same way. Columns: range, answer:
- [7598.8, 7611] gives 14.8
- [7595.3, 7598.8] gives 13.4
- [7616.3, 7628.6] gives 14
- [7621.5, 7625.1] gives 13.7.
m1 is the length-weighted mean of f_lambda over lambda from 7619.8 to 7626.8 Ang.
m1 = 12.8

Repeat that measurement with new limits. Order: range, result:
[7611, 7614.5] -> 13.6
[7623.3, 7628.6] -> 12.9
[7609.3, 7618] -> 13.3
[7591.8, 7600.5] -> 13.5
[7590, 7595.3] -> 12.9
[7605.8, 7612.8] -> 13.4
